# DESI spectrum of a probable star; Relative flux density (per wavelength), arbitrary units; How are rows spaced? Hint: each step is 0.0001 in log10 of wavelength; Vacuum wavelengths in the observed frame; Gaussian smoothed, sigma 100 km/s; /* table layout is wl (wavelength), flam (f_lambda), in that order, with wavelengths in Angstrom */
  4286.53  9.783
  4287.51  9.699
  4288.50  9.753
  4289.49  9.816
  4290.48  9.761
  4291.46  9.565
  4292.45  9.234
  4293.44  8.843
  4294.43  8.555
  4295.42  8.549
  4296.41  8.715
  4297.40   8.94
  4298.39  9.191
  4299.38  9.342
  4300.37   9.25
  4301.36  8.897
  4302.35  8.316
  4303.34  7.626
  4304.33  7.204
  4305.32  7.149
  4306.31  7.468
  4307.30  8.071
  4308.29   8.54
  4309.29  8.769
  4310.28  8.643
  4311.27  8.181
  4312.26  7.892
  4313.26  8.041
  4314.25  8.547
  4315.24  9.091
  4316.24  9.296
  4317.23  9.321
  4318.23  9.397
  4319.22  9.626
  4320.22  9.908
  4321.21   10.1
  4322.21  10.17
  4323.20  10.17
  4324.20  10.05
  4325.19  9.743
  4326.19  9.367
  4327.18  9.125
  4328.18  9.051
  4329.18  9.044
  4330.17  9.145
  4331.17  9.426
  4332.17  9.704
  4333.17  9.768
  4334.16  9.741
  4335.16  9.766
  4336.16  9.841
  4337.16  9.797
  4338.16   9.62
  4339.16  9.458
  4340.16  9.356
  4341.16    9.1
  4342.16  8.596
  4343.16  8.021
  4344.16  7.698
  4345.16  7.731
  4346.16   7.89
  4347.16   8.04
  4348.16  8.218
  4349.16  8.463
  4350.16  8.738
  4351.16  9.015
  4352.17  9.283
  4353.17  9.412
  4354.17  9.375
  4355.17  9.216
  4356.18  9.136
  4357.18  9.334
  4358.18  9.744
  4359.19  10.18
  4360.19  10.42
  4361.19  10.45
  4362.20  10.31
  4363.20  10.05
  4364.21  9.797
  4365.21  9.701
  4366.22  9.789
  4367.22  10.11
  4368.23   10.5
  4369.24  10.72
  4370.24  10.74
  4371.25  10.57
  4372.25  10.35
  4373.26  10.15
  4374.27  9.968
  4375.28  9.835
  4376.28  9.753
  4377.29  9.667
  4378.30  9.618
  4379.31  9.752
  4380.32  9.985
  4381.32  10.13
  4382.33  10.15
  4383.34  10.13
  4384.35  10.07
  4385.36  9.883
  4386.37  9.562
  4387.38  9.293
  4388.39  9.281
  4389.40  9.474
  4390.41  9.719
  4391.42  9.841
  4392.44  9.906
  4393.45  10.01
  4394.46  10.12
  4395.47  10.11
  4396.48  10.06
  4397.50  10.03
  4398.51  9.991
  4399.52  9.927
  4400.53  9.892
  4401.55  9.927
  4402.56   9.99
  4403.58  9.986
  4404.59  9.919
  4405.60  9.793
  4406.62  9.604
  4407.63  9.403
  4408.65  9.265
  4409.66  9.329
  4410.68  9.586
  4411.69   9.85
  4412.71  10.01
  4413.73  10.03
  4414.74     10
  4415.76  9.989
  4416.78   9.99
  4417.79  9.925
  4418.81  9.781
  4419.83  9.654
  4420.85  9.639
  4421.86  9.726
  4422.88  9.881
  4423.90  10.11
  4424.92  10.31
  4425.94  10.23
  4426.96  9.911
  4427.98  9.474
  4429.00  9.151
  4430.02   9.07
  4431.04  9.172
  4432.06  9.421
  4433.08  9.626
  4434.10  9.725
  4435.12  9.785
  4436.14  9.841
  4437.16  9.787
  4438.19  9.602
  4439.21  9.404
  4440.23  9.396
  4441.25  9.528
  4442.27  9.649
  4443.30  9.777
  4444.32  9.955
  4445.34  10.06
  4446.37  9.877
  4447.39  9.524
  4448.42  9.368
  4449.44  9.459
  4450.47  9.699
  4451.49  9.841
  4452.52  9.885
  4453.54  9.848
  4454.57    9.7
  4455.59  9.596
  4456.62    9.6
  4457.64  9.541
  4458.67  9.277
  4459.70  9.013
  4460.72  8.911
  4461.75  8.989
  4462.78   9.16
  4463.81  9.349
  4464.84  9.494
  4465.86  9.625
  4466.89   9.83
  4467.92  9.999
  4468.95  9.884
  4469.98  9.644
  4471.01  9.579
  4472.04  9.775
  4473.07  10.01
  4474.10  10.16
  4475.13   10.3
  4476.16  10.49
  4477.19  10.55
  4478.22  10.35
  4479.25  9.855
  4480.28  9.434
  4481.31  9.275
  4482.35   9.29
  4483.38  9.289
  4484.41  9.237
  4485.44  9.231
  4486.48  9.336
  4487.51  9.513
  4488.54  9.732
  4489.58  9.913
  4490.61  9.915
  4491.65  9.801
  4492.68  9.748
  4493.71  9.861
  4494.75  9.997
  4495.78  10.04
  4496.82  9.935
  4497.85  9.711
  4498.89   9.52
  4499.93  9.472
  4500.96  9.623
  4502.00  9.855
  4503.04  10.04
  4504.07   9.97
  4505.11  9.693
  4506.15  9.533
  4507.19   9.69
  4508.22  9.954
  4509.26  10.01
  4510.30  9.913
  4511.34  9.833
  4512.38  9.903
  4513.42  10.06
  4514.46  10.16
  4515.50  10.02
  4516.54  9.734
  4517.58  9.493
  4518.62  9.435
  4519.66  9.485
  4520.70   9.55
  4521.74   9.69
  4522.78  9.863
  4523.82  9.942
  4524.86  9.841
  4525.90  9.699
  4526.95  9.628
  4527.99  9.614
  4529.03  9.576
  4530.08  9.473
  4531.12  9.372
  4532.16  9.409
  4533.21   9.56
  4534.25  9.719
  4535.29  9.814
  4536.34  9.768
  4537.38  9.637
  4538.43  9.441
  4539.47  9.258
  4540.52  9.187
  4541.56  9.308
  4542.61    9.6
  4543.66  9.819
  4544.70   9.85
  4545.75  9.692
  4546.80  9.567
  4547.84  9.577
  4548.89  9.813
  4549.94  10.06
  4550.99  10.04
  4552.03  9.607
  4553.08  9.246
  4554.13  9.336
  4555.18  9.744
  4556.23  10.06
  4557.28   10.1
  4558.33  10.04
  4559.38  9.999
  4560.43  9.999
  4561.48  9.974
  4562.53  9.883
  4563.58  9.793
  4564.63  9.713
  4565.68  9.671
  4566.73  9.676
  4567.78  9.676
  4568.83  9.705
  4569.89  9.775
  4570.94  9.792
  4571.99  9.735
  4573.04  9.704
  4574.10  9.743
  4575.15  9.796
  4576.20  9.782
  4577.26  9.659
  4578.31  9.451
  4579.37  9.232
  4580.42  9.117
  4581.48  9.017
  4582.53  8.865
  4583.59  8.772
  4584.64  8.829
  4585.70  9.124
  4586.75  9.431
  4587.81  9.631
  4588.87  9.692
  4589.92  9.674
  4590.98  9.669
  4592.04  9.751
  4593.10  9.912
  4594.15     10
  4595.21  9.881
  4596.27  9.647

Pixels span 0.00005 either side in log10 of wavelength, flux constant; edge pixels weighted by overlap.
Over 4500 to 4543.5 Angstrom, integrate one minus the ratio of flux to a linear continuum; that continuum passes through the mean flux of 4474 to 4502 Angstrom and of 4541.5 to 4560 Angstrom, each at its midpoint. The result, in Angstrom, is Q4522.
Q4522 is 0.3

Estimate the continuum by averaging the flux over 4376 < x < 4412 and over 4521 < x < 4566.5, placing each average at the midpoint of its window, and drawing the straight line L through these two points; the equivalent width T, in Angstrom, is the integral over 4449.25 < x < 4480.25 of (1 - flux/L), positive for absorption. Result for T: 0.1 Angstrom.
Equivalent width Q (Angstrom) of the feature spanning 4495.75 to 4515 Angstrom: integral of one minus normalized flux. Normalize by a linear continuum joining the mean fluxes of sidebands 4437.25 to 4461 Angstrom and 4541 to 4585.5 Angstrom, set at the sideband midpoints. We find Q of -0.4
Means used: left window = 9.6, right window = 9.63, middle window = 9.83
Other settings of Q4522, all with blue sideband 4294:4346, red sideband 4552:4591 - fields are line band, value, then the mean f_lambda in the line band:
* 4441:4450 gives -0.40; 9.69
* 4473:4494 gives -0.89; 9.77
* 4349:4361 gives -0.49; 9.42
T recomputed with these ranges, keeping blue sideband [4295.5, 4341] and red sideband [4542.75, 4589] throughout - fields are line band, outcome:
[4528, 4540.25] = 0.0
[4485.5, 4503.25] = -0.5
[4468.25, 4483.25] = -0.7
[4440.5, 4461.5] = -0.5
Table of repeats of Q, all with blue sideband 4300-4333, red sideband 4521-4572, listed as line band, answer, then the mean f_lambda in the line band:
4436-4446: -0.38 Angstrom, 9.69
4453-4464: 0.05 Angstrom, 9.37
